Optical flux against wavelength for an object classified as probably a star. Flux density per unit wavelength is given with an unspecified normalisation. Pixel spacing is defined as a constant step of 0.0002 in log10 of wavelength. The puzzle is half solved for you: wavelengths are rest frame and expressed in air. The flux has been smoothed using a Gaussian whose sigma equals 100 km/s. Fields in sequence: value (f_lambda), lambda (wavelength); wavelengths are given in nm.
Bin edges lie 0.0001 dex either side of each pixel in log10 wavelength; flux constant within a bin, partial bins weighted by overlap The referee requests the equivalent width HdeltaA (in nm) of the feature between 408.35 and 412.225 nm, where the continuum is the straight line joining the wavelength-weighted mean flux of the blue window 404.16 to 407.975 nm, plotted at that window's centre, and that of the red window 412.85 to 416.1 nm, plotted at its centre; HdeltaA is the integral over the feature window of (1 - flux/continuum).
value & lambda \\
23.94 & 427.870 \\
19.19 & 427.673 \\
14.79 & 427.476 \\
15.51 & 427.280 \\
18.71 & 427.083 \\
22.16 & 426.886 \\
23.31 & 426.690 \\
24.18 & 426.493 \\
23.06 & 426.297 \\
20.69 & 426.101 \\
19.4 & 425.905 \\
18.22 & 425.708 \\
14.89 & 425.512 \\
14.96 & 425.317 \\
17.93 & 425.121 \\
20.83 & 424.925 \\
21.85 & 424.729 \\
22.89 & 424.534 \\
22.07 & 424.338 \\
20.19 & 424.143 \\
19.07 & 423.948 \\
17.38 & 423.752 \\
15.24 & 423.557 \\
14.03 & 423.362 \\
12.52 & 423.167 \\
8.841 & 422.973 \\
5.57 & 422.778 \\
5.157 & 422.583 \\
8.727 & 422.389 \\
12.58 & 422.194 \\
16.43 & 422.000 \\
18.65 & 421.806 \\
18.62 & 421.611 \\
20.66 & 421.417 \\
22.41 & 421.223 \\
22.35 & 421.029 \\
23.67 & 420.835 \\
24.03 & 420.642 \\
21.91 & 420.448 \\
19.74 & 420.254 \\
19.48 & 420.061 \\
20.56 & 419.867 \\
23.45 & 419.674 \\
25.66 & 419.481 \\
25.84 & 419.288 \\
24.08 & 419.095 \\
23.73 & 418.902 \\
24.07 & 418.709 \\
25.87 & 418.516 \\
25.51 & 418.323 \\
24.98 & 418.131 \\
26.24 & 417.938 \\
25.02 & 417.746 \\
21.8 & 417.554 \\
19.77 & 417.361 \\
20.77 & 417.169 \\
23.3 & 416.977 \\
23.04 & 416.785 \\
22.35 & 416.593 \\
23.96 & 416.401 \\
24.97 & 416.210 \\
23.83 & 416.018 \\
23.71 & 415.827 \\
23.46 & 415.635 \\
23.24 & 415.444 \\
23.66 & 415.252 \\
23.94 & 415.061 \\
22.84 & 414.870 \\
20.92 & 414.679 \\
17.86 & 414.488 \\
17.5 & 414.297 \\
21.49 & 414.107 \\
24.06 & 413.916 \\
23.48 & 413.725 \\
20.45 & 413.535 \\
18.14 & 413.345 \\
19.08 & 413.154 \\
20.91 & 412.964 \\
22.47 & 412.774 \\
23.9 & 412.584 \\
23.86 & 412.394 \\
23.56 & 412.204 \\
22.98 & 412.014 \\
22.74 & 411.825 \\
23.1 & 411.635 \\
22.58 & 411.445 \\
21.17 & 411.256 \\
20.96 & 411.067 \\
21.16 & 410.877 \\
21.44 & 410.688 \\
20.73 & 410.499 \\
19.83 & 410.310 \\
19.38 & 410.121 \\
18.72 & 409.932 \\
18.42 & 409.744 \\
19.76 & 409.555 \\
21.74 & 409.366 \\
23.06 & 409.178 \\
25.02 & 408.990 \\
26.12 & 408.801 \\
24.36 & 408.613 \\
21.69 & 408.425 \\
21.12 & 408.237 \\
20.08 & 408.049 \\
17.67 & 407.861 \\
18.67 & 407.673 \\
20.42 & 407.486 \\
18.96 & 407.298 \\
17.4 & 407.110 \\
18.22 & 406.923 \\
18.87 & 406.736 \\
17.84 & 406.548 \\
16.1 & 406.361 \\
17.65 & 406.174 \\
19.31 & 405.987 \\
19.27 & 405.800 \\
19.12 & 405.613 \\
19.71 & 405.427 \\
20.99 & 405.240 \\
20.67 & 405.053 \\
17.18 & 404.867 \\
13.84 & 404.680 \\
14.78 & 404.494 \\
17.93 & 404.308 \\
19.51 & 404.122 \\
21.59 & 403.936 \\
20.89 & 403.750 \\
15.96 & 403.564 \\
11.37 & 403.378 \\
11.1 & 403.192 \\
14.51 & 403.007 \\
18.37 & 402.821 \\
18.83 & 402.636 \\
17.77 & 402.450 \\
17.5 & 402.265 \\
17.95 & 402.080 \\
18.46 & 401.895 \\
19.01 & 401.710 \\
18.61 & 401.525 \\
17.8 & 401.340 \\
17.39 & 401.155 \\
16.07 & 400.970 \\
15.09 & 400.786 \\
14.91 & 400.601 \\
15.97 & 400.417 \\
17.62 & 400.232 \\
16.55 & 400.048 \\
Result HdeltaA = -0.36 nm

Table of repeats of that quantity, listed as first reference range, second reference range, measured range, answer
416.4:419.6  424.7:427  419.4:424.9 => 0.980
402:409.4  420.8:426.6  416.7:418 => -0.354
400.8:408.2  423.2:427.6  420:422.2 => -0.181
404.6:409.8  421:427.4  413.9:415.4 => -0.214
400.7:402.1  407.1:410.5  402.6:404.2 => 0.140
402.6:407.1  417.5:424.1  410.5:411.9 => -0.260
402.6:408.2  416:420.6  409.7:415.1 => -0.118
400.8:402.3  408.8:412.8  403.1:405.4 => 0.209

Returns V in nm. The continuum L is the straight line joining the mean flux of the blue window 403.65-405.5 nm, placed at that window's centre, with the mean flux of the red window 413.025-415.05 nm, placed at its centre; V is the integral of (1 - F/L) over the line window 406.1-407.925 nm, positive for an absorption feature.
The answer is 0.10 nm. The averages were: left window 18.7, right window 20.7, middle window 18.2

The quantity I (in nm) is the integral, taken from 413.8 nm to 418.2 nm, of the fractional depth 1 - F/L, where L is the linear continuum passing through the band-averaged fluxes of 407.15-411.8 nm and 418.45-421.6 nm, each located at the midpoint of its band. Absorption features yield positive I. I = -0.11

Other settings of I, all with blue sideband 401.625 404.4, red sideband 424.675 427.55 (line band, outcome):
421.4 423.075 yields 0.581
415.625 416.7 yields -0.303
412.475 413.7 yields -0.186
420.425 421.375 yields -0.196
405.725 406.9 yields -0.033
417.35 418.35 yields -0.293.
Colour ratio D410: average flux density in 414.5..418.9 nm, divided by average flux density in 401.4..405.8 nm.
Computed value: 1.3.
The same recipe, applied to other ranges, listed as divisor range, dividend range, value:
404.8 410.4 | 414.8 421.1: 1.17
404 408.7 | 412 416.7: 1.18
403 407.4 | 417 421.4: 1.31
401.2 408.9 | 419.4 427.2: 1.00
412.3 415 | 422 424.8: 0.69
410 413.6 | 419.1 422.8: 0.89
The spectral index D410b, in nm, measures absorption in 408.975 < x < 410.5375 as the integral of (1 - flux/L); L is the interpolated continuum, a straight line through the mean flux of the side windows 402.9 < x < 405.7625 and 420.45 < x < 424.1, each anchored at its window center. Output -0.33 nm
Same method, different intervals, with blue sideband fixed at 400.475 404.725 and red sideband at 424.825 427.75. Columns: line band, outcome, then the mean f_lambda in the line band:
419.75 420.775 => -0.15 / 21.3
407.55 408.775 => -0.24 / 20.9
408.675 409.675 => -0.31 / 23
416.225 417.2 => -0.25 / 23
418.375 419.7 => -0.45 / 24.8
